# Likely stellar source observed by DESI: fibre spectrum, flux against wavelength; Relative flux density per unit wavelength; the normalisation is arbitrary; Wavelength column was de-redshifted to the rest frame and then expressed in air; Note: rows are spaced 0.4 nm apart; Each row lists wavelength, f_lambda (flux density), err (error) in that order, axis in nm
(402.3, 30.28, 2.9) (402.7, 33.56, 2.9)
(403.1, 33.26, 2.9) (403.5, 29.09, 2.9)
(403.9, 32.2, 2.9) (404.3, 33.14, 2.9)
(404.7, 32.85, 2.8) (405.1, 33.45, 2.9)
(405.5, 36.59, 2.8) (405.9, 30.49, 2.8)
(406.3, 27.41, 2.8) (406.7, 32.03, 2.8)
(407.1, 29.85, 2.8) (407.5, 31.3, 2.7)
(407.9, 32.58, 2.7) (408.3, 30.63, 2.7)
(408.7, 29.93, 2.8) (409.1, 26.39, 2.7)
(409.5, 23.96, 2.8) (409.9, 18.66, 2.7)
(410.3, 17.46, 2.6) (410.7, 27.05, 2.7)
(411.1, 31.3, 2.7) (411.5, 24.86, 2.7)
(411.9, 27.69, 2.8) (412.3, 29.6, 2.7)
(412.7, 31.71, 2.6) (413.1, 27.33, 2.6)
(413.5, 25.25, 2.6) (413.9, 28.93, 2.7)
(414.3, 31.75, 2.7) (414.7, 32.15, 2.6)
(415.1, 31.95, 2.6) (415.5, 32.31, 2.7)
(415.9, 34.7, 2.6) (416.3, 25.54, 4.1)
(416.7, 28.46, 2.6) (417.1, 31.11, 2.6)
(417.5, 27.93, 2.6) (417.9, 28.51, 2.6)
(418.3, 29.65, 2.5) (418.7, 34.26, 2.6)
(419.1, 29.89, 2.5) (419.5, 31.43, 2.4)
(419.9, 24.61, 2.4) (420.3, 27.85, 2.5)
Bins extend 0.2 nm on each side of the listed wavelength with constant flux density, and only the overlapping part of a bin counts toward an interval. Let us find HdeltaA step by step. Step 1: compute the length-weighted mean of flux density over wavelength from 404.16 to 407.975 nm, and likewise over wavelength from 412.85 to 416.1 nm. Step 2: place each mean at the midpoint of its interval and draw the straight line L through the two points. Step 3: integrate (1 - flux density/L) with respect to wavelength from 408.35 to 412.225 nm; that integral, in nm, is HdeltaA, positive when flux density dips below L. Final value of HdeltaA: 0.70 nm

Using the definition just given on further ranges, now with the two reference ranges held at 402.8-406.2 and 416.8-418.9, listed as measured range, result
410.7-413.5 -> 0.253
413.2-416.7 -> 0.065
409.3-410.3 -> 0.350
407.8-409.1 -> 0.066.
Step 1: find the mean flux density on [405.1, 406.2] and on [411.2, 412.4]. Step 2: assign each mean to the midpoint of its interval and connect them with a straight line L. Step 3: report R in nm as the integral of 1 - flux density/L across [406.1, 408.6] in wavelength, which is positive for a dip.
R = 0.07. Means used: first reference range 33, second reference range 27.5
